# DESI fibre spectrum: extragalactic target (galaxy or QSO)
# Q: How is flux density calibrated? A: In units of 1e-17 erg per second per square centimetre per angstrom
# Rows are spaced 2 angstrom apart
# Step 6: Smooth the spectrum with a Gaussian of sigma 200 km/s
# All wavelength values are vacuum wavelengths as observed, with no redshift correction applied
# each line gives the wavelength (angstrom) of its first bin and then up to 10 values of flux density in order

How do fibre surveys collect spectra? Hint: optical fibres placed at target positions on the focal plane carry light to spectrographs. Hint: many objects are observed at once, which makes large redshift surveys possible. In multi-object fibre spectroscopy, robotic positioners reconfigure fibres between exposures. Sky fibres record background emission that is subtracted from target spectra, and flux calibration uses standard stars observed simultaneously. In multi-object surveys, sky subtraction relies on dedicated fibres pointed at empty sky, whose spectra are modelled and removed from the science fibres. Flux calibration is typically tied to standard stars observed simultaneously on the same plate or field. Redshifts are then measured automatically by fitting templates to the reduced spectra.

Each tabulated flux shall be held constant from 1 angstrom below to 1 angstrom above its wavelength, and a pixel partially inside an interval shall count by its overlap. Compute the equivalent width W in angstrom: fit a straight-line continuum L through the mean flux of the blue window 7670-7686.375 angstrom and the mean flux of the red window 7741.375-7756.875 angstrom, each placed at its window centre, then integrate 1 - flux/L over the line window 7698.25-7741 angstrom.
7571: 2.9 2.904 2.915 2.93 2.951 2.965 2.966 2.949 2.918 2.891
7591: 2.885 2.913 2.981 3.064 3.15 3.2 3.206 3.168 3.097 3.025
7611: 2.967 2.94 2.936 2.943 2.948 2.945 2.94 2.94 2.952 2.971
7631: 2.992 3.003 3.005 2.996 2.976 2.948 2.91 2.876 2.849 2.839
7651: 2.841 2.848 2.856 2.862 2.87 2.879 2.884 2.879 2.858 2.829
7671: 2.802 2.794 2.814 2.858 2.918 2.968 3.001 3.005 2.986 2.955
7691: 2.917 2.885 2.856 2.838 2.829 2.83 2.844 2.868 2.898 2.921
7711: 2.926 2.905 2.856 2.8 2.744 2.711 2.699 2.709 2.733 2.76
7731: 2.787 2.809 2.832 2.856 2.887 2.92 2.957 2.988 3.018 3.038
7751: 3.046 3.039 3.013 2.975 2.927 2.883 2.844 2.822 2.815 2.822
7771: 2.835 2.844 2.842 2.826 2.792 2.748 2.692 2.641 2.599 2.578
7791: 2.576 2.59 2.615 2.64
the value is 2.02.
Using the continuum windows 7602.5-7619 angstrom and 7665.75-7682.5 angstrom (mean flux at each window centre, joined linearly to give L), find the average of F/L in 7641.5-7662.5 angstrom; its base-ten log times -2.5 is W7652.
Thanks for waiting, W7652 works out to 0.02 mag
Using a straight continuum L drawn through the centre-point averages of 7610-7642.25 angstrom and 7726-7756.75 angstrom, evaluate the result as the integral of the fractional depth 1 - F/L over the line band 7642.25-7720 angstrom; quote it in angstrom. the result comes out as 1.7 angstrom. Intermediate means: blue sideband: 2.96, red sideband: 2.91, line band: 2.87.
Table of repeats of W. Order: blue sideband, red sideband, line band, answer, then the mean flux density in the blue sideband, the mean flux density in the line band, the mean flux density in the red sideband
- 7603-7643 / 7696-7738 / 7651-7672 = 0.4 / 2.99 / 2.86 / 2.82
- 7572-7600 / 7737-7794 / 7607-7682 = 0.2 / 2.96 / 2.91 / 2.84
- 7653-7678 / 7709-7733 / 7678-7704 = -0.8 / 2.85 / 2.91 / 2.79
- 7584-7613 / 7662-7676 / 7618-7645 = -0.2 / 3.03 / 2.96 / 2.84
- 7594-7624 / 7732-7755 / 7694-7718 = 0.9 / 3.03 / 2.86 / 2.95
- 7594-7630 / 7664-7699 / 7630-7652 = 0.3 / 3.02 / 2.93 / 2.89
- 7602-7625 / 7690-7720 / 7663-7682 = 0.4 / 3.01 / 2.86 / 2.86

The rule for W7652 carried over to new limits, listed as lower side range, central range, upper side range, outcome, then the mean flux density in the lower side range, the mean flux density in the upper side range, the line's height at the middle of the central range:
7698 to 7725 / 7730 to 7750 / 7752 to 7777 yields -0.02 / 2.83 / 2.89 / 2.86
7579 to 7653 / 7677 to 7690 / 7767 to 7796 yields -0.04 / 2.97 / 2.72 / 2.87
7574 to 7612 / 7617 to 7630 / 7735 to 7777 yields 0.02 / 3.01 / 2.91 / 2.99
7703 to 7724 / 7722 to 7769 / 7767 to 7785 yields -0.03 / 2.83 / 2.79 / 2.81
